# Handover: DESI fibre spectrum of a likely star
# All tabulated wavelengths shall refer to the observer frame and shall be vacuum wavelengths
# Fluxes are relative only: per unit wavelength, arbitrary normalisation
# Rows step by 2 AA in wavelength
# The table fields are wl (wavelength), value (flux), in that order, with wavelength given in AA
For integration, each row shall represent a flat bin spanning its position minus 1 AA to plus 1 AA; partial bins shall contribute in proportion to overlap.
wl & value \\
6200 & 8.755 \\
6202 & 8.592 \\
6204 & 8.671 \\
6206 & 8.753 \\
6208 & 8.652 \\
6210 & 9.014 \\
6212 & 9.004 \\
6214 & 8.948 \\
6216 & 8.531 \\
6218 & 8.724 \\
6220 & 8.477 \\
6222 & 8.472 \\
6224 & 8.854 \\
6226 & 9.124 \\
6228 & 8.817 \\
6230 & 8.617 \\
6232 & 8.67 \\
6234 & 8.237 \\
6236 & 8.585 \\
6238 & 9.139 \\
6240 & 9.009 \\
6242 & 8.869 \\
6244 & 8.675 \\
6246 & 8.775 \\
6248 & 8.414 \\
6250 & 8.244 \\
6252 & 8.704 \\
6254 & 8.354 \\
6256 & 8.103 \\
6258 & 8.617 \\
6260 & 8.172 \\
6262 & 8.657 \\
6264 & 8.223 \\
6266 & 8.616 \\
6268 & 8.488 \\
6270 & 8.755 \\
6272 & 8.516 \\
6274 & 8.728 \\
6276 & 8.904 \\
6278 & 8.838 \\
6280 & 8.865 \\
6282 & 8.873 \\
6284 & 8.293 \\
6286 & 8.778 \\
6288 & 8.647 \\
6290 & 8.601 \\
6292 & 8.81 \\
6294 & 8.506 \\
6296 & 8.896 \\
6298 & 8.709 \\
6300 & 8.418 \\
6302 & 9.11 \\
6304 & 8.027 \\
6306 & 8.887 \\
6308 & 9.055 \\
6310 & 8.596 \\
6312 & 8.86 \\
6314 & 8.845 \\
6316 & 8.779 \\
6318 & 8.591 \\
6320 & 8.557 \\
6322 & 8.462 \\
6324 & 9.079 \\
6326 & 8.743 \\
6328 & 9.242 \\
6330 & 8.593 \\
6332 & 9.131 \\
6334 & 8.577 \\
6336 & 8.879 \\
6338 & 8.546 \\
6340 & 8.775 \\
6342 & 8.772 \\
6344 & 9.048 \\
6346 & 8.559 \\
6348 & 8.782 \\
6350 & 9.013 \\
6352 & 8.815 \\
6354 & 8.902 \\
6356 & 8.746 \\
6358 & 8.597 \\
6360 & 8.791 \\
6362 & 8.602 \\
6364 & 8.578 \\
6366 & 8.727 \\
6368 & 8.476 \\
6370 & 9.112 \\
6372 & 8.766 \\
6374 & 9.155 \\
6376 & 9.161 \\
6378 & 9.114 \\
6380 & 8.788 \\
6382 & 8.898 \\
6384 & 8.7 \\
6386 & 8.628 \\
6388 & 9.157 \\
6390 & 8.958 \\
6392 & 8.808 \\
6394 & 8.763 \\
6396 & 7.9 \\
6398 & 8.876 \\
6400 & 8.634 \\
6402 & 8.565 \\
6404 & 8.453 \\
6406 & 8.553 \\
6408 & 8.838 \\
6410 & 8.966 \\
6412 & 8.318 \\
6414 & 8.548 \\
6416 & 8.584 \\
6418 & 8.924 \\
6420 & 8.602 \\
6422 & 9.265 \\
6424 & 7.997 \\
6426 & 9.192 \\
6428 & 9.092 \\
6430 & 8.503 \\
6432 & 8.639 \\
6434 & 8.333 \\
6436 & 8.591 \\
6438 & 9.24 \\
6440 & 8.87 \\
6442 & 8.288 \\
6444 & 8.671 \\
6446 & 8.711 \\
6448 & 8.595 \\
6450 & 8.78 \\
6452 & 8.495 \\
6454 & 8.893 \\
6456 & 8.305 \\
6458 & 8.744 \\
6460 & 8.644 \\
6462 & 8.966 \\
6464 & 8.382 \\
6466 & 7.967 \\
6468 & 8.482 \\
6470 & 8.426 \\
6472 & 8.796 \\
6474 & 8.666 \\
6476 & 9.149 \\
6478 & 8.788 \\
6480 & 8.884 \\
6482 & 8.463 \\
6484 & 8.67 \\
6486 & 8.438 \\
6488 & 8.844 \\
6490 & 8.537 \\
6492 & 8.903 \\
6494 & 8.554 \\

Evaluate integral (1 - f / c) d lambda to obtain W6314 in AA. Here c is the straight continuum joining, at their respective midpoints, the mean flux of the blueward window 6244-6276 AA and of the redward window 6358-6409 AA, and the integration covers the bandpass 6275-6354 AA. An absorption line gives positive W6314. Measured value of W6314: -1.3 AA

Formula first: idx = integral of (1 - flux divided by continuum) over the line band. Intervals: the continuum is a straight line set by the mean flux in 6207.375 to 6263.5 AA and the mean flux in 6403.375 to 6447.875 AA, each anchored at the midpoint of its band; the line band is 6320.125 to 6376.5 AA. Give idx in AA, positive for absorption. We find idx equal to -0.81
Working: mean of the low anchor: 8.66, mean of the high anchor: 8.69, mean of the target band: 8.8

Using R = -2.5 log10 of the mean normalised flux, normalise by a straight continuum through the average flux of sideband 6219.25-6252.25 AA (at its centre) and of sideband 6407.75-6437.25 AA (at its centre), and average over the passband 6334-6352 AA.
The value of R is -0.01 mag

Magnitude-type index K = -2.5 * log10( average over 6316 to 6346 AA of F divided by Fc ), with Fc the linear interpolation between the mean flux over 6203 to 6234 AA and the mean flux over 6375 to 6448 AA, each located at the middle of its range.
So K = -0.01 mag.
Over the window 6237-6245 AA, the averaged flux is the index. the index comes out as 8.92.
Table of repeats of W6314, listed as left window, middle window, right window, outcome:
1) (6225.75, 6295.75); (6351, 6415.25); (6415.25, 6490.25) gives -0.7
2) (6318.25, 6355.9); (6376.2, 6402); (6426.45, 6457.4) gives -0.1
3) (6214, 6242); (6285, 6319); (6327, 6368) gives 0.2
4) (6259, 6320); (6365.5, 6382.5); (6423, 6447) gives -0.5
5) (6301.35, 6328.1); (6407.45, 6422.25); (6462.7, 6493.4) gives -0.1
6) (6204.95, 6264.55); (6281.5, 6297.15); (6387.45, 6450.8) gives 0.0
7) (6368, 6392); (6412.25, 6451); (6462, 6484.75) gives 0.3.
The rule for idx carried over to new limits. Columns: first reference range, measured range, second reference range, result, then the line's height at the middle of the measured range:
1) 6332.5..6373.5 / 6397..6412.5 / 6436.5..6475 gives 0.1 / 8.69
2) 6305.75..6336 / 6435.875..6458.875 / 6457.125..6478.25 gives -0.1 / 8.65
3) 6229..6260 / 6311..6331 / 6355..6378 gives -0.1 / 8.72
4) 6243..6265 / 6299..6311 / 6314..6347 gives 0.0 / 8.67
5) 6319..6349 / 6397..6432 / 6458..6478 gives 0.0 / 8.69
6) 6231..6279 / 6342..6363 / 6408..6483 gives -0.4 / 8.63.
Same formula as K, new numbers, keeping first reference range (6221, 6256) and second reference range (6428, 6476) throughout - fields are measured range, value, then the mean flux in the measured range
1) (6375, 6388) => -0.03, 8.9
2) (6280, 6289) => 0.00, 8.67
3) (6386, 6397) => -0.01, 8.71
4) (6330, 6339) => -0.01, 8.76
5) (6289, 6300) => 0.00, 8.68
